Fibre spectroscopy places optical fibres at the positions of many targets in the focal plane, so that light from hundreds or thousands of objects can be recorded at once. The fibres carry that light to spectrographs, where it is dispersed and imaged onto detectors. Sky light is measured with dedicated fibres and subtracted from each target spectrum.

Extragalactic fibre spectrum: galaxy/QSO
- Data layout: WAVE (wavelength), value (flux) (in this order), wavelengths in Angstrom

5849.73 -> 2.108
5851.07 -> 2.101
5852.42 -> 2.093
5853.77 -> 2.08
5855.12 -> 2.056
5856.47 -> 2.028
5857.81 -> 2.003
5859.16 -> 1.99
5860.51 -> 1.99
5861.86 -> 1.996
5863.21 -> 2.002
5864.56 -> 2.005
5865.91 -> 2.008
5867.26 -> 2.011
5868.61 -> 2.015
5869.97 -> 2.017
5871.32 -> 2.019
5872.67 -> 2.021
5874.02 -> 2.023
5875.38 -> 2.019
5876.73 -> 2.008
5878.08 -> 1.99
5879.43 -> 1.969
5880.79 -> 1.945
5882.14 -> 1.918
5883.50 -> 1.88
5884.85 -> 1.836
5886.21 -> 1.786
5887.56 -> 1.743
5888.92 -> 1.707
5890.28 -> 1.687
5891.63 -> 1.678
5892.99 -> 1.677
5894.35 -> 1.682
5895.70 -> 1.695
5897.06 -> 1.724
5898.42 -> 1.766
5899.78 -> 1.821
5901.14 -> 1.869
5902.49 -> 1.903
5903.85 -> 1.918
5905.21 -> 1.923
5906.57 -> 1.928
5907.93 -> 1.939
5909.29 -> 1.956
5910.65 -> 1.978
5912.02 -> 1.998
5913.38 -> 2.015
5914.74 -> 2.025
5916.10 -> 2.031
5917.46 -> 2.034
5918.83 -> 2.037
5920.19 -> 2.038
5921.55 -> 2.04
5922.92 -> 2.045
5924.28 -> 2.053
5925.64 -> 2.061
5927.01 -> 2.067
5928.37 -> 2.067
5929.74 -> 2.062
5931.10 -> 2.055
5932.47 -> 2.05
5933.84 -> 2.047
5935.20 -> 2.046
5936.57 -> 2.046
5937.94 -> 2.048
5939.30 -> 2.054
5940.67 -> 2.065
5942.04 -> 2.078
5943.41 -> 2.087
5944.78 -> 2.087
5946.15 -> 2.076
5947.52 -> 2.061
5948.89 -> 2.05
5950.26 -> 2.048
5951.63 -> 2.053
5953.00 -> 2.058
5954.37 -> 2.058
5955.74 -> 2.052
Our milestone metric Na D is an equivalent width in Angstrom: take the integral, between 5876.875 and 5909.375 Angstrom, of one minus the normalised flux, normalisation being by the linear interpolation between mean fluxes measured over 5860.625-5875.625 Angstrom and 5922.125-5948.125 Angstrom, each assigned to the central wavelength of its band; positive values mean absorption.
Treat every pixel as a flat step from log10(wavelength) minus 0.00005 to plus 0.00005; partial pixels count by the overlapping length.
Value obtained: 3.2 Angstrom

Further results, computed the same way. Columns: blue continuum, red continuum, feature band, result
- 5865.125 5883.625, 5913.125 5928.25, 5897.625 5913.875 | 0.9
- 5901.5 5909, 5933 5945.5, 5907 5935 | -0.6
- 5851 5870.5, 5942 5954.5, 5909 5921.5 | 0.2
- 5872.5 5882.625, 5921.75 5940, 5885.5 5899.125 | 2.0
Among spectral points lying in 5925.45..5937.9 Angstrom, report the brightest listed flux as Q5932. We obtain 2.067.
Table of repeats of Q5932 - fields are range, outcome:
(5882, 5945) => 2.087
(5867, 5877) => 2.023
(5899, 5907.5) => 1.928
